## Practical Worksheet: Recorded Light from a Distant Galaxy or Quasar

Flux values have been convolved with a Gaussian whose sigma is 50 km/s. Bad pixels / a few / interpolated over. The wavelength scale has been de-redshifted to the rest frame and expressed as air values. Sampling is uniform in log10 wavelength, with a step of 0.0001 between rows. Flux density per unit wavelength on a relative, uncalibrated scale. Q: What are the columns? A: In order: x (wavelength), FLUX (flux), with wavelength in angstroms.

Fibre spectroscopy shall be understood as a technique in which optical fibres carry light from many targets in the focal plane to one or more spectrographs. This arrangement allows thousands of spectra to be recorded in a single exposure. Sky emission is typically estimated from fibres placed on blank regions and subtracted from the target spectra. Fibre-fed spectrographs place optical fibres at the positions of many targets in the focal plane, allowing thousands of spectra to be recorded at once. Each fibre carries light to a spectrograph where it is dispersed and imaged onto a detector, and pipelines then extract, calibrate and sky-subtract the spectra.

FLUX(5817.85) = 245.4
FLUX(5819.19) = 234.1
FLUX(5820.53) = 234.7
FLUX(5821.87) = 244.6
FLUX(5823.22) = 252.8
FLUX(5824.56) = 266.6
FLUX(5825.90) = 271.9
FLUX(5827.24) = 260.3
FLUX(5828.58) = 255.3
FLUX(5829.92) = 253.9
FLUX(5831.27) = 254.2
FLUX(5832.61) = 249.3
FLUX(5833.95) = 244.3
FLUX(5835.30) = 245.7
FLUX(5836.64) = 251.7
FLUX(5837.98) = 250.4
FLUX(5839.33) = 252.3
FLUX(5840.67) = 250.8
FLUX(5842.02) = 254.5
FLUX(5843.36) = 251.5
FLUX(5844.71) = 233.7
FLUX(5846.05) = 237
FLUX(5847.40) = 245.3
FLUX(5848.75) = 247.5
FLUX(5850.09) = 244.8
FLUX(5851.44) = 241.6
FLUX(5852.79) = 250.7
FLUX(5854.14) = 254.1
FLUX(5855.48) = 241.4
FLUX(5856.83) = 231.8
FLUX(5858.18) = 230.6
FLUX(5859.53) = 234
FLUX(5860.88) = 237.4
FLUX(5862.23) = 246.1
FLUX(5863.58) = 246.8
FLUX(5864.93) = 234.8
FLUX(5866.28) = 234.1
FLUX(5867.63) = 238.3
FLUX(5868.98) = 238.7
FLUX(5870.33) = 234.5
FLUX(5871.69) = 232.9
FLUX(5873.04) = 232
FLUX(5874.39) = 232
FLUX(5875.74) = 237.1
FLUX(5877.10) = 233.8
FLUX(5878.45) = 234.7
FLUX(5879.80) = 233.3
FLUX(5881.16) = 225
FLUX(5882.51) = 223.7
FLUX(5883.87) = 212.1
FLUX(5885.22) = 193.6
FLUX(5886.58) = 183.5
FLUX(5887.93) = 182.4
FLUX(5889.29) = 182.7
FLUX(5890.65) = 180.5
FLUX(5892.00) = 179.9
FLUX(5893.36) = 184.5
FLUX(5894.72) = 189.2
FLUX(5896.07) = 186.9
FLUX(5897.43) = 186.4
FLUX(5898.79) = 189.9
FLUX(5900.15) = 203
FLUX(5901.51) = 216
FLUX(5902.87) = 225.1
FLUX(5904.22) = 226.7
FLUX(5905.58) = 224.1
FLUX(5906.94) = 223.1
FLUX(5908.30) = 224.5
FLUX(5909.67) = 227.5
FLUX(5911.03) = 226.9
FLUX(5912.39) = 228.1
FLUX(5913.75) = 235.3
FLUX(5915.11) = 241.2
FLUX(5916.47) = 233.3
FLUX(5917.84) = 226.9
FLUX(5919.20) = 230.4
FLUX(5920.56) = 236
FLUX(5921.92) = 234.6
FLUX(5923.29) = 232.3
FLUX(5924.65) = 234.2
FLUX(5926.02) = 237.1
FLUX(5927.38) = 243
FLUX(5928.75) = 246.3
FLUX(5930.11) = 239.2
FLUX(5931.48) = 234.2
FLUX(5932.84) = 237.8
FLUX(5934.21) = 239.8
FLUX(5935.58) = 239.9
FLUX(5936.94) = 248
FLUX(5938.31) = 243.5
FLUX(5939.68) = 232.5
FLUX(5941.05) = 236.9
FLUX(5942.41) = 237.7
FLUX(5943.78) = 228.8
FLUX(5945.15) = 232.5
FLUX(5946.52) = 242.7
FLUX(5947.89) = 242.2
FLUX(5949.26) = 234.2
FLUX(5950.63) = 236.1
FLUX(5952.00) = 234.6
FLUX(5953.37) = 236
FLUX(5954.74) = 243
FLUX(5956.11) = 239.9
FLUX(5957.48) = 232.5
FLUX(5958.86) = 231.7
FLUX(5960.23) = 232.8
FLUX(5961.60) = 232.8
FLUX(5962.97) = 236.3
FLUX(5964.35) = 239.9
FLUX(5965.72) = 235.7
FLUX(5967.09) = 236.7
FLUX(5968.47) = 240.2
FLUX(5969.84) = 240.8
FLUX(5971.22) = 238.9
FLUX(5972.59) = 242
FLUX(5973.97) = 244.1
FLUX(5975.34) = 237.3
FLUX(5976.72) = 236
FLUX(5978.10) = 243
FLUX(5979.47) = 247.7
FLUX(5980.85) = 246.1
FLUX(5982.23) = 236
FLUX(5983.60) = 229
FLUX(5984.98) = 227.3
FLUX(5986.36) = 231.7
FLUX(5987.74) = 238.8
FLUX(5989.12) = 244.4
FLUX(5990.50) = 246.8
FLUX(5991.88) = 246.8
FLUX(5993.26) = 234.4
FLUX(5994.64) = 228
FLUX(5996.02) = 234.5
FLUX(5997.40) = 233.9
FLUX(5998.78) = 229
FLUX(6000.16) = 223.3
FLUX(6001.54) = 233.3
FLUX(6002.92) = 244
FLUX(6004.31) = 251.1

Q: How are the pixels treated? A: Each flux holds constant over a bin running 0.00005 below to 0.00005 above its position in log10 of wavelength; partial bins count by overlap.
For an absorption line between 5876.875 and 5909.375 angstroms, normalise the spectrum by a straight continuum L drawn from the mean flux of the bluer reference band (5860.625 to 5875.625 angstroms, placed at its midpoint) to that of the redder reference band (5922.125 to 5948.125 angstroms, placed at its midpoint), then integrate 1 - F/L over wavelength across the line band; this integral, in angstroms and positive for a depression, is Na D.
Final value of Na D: 4.3 angstroms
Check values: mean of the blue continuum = 237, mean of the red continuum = 238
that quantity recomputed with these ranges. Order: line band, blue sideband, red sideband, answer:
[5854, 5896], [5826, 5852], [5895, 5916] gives 2.1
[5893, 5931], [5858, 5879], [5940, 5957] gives 2.2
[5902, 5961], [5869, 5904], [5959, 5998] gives -3.0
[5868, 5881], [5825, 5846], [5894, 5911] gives -0.4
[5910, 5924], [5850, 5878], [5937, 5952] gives 0.3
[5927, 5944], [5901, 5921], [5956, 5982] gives -0.5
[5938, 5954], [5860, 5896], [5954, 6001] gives -0.4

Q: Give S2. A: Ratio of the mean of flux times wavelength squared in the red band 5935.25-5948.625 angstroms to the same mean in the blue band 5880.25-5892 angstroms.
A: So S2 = 1.23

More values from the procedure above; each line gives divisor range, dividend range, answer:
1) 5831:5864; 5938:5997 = 1.01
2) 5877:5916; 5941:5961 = 1.14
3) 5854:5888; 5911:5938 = 1.05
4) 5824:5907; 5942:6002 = 1.07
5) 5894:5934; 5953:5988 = 1.08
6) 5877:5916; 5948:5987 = 1.16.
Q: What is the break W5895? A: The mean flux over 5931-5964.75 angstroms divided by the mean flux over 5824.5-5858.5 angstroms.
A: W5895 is 0.95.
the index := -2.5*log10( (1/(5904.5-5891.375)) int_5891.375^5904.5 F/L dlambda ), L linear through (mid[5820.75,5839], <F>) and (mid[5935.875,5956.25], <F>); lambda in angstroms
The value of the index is 0.23 mag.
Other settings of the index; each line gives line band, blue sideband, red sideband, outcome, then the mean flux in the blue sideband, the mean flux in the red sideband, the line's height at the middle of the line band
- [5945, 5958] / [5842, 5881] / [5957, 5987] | 0.00 mag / 239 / 237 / 238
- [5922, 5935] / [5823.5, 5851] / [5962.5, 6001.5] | 0.02 mag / 251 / 237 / 242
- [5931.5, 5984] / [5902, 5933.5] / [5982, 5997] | -0.02 mag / 232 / 236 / 235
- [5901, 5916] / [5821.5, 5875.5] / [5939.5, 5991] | 0.06 mag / 245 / 238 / 241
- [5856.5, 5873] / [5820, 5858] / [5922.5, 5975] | 0.04 mag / 249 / 238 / 246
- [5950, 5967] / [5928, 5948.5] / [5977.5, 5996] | 0.01 mag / 239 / 238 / 239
